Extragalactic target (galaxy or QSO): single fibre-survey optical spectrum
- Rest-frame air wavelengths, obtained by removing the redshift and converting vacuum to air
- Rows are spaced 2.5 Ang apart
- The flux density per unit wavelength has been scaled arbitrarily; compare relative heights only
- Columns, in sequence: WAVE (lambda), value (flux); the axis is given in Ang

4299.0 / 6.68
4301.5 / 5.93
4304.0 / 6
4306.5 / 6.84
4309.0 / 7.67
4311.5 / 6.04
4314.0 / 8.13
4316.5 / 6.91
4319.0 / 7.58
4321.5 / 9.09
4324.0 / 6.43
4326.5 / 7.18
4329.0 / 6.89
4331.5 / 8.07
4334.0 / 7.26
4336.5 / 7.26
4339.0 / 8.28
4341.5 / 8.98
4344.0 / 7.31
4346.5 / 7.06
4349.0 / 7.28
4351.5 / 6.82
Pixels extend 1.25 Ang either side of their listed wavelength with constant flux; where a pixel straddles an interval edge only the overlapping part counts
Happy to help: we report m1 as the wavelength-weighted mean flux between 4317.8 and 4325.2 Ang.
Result 7.71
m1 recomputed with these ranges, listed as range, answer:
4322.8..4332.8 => 7.15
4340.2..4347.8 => 7.78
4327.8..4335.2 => 7.41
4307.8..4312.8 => 6.86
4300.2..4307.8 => 6.27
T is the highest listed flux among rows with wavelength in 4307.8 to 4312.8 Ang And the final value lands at 7.67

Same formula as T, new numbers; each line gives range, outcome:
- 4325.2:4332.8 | 8.07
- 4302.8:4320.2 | 8.13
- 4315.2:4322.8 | 9.09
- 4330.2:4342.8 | 8.98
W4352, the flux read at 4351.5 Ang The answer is 6.82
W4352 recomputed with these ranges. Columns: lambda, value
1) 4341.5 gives 8.98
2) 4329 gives 6.89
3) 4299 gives 6.68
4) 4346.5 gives 7.06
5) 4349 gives 7.28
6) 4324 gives 6.43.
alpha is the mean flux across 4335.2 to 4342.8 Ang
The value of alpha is 8.16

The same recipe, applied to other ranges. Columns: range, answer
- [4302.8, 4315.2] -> 6.93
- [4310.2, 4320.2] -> 7.17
